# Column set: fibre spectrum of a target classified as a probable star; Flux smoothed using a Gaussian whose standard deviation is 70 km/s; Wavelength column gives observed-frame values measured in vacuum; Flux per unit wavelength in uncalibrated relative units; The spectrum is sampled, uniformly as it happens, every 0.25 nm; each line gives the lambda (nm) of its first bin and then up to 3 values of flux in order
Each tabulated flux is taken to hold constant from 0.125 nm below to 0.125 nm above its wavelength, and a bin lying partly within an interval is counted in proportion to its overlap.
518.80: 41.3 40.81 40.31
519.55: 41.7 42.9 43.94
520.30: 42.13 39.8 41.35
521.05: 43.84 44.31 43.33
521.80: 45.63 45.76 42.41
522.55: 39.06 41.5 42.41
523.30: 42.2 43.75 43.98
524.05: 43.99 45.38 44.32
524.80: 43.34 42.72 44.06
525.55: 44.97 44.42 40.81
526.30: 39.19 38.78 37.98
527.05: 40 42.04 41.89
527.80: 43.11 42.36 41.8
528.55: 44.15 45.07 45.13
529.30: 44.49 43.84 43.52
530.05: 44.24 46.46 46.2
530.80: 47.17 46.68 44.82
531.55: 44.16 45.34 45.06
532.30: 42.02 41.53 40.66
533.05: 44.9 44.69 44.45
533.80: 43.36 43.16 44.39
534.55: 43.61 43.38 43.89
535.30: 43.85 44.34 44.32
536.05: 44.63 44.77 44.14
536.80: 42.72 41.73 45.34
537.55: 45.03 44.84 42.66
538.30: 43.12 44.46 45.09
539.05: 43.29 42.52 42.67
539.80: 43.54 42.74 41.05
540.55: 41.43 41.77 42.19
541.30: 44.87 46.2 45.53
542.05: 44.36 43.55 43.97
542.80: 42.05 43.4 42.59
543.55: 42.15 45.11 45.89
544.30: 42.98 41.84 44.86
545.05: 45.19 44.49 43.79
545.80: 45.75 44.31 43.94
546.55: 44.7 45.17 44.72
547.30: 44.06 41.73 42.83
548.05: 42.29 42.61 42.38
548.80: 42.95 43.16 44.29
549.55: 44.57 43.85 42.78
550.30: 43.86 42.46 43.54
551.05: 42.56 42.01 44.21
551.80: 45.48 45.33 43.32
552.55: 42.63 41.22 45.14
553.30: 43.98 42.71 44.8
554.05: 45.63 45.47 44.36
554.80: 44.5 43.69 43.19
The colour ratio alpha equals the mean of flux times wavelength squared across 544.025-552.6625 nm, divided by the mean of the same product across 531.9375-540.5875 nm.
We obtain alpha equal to 1.05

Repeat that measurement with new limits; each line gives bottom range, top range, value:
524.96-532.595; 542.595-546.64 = 1.07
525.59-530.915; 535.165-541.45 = 1.05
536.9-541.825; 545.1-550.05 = 1.04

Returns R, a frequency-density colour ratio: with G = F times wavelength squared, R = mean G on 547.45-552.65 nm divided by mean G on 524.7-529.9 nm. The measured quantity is 1.11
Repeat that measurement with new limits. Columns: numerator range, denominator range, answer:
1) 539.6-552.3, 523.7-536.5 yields 1.06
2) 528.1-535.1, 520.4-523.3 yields 1.08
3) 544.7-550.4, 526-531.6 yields 1.09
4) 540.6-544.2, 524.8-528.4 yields 1.11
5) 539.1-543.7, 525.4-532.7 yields 1.04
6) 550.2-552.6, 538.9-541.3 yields 1.07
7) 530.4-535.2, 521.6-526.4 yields 1.06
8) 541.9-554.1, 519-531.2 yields 1.10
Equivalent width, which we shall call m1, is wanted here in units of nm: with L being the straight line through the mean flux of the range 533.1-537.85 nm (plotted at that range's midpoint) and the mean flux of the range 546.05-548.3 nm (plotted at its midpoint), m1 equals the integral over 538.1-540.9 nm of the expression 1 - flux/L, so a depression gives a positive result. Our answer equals 0.07 nm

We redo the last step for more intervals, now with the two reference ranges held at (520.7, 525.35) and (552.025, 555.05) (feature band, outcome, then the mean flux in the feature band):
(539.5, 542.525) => 0.03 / 43.4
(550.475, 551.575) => 0.03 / 42.9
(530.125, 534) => -0.08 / 44.5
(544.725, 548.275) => -0.02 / 44.1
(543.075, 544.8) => 0.01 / 43.5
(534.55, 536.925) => -0.02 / 44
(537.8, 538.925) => -0.01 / 43.9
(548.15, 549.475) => 0.02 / 43.1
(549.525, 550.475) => 0.01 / 43.6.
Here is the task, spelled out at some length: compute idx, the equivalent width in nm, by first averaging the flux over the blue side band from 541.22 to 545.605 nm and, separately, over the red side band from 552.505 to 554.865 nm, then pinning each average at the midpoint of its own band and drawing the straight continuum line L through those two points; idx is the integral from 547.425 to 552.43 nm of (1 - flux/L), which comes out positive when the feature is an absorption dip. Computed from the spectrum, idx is 0.09 nm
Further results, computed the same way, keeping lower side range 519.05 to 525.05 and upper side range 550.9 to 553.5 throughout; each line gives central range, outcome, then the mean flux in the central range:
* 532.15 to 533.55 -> 0.01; 43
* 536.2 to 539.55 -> -0.04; 43.8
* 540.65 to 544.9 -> -0.03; 43.7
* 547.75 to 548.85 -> 0.02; 42.6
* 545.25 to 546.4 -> -0.03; 44.5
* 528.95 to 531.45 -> -0.13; 45.2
